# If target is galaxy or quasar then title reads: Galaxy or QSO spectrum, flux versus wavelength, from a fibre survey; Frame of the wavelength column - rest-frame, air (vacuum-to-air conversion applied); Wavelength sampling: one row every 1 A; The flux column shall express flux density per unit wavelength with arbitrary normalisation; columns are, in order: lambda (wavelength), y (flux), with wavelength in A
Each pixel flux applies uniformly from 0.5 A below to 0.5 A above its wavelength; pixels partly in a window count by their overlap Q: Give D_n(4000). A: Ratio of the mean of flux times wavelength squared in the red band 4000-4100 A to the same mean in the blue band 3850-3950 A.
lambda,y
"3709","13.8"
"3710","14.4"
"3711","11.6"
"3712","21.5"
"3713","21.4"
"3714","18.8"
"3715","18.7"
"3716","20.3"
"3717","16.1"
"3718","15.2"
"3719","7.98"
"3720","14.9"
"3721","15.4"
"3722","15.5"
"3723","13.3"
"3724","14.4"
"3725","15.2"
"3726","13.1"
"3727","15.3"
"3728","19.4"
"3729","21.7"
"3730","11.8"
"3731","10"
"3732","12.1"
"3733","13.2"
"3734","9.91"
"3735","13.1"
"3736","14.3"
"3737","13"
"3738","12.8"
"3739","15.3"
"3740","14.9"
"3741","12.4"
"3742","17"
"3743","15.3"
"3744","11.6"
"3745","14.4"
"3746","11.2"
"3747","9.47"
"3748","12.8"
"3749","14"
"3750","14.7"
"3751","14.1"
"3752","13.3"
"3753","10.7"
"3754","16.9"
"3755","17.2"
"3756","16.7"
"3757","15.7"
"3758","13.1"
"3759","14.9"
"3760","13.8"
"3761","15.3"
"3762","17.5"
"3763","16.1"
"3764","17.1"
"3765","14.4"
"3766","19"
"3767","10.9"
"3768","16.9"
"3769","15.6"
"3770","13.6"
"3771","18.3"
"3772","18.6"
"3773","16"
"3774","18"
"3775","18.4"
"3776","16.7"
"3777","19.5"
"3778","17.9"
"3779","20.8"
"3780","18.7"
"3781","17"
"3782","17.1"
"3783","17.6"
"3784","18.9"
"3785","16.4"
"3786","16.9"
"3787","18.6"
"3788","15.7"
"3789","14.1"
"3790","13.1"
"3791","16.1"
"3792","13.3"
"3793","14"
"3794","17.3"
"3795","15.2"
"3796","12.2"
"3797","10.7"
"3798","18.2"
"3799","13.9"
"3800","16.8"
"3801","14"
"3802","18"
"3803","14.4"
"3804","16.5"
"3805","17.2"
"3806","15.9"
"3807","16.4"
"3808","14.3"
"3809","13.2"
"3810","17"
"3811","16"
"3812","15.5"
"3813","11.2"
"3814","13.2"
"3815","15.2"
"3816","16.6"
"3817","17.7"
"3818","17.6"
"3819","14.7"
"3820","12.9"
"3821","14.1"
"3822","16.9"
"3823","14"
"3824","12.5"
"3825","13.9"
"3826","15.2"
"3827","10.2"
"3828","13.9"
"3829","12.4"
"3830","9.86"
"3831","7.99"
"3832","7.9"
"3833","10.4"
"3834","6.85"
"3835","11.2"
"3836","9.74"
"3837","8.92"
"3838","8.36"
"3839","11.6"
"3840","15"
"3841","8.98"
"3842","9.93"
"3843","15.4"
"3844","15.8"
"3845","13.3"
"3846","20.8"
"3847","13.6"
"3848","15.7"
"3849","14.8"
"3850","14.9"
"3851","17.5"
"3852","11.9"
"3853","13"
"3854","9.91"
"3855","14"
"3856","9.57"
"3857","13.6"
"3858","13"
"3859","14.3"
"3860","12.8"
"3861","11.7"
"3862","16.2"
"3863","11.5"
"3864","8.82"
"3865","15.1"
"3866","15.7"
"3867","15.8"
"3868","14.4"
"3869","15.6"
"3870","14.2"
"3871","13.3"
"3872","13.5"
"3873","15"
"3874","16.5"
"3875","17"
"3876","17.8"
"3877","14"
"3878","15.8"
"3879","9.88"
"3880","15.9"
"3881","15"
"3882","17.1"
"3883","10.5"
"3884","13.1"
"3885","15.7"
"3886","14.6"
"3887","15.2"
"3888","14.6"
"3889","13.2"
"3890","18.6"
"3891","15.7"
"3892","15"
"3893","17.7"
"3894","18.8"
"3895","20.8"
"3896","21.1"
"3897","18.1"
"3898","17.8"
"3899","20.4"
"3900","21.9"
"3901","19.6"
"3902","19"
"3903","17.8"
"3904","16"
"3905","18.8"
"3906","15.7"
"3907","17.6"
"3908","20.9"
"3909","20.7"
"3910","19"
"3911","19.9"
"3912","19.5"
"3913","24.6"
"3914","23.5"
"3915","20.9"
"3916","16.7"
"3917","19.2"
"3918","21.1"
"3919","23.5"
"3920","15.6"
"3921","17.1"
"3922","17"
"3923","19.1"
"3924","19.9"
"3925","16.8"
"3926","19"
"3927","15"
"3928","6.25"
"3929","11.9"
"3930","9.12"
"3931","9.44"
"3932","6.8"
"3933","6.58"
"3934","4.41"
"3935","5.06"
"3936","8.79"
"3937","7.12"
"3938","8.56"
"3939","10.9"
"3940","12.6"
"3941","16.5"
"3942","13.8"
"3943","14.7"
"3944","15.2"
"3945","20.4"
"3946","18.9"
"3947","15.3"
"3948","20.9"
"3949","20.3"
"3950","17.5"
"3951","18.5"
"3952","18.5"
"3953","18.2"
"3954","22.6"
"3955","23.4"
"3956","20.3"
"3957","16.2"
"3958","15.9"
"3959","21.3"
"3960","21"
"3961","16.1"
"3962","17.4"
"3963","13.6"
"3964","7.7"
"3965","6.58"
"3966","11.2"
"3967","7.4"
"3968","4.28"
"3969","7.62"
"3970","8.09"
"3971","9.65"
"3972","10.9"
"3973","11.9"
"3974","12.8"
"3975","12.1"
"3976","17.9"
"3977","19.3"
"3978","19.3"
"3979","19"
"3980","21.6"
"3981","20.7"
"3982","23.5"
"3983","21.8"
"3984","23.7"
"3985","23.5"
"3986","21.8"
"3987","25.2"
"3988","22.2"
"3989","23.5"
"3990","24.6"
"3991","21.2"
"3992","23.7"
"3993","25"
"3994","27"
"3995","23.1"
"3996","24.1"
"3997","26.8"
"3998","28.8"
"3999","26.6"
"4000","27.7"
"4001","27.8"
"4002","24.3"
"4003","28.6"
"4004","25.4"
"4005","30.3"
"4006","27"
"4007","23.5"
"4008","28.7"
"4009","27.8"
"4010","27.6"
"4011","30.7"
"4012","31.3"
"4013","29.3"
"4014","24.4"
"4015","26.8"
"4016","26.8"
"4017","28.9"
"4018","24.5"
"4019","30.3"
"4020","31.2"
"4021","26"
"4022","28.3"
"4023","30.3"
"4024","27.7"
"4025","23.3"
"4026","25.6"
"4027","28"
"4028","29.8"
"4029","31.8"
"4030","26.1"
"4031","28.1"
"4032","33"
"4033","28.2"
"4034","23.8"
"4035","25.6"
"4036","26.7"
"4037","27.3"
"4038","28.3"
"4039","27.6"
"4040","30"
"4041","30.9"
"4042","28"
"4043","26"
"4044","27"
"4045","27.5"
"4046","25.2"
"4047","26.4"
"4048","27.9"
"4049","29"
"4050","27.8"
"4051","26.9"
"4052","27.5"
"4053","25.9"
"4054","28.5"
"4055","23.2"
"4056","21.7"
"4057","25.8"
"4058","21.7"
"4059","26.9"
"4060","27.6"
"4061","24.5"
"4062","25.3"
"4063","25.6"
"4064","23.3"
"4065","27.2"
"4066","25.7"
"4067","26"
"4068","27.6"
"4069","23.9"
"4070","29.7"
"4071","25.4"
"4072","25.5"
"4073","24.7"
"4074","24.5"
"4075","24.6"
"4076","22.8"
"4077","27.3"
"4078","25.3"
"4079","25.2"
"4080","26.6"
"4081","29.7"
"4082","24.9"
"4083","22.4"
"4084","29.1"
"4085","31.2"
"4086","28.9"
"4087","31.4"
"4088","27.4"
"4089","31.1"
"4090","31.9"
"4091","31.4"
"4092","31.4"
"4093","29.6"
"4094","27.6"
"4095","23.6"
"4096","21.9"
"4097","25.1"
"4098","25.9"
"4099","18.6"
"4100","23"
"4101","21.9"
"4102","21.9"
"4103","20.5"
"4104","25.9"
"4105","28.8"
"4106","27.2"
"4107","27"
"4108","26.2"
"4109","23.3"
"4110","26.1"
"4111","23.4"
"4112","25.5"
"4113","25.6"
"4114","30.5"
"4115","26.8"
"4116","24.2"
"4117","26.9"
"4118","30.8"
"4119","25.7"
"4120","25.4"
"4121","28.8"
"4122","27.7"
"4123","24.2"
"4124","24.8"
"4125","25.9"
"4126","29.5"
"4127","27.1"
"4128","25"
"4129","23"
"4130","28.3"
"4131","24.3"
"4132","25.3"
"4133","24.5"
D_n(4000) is 1.88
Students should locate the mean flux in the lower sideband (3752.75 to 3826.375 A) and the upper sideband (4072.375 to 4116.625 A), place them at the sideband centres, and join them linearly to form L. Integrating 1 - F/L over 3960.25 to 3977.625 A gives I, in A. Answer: 8.1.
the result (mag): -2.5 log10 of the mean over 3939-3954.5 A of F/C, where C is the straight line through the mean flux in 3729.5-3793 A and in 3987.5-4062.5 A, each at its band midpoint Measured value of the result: 0.32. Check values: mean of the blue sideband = 15.1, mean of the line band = 17.4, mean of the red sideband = 26.9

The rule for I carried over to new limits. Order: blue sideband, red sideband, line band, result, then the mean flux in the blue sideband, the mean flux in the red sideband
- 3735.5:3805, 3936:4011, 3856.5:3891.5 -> 5.92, 15.4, 19.2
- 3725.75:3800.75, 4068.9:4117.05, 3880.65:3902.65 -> 2.85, 15.2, 26.2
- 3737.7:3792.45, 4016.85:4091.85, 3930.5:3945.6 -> 7.88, 15.6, 27.1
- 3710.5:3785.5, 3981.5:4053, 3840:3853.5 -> 3.65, 15.4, 26.8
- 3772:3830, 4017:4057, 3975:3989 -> 1.97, 15.6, 27.5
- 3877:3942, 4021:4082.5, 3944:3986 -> 7.21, 15.8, 26.7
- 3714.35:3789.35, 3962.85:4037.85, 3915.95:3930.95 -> 3.21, 15.3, 23.1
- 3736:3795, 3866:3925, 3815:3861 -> 9.89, 15.5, 17.3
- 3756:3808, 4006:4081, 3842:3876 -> 9.00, 16.1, 26.9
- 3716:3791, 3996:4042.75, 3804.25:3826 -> 3.64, 15.2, 27.8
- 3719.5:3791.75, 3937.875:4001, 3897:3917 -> -2.40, 15.3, 18.2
